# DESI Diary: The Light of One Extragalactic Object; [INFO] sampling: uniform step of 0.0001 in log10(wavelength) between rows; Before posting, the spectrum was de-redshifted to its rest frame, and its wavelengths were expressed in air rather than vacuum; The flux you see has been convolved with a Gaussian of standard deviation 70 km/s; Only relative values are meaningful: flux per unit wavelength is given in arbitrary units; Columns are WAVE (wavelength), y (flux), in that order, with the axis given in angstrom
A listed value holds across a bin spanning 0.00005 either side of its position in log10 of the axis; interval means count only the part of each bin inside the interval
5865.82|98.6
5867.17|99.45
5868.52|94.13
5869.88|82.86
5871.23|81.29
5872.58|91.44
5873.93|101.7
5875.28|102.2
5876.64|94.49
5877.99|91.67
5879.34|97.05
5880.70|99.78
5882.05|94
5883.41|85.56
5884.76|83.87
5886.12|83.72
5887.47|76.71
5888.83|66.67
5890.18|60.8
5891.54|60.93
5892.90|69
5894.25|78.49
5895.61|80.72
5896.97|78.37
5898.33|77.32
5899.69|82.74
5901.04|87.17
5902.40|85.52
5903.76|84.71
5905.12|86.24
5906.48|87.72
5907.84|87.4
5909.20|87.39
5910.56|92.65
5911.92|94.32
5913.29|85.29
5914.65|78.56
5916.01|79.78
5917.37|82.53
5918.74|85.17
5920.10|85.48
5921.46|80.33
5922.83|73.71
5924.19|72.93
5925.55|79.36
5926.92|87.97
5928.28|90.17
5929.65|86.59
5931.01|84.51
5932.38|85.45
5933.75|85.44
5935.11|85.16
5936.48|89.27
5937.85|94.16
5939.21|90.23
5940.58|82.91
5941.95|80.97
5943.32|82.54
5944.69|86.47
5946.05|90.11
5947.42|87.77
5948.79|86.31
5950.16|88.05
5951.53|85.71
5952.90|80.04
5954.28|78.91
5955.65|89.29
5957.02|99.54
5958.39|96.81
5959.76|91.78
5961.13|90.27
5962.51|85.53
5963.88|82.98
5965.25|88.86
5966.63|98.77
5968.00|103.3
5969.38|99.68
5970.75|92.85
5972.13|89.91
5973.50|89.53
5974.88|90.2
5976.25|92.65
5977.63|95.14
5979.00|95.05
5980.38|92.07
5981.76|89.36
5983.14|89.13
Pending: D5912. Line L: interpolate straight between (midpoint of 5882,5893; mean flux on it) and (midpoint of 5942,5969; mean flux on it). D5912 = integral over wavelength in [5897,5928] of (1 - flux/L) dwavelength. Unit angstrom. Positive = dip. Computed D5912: -1.44 angstrom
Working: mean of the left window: 75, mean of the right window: 89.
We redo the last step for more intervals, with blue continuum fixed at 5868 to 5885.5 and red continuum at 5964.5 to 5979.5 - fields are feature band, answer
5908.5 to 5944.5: 3.27 angstrom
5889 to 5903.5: 2.60 angstrom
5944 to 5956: 1.02 angstrom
